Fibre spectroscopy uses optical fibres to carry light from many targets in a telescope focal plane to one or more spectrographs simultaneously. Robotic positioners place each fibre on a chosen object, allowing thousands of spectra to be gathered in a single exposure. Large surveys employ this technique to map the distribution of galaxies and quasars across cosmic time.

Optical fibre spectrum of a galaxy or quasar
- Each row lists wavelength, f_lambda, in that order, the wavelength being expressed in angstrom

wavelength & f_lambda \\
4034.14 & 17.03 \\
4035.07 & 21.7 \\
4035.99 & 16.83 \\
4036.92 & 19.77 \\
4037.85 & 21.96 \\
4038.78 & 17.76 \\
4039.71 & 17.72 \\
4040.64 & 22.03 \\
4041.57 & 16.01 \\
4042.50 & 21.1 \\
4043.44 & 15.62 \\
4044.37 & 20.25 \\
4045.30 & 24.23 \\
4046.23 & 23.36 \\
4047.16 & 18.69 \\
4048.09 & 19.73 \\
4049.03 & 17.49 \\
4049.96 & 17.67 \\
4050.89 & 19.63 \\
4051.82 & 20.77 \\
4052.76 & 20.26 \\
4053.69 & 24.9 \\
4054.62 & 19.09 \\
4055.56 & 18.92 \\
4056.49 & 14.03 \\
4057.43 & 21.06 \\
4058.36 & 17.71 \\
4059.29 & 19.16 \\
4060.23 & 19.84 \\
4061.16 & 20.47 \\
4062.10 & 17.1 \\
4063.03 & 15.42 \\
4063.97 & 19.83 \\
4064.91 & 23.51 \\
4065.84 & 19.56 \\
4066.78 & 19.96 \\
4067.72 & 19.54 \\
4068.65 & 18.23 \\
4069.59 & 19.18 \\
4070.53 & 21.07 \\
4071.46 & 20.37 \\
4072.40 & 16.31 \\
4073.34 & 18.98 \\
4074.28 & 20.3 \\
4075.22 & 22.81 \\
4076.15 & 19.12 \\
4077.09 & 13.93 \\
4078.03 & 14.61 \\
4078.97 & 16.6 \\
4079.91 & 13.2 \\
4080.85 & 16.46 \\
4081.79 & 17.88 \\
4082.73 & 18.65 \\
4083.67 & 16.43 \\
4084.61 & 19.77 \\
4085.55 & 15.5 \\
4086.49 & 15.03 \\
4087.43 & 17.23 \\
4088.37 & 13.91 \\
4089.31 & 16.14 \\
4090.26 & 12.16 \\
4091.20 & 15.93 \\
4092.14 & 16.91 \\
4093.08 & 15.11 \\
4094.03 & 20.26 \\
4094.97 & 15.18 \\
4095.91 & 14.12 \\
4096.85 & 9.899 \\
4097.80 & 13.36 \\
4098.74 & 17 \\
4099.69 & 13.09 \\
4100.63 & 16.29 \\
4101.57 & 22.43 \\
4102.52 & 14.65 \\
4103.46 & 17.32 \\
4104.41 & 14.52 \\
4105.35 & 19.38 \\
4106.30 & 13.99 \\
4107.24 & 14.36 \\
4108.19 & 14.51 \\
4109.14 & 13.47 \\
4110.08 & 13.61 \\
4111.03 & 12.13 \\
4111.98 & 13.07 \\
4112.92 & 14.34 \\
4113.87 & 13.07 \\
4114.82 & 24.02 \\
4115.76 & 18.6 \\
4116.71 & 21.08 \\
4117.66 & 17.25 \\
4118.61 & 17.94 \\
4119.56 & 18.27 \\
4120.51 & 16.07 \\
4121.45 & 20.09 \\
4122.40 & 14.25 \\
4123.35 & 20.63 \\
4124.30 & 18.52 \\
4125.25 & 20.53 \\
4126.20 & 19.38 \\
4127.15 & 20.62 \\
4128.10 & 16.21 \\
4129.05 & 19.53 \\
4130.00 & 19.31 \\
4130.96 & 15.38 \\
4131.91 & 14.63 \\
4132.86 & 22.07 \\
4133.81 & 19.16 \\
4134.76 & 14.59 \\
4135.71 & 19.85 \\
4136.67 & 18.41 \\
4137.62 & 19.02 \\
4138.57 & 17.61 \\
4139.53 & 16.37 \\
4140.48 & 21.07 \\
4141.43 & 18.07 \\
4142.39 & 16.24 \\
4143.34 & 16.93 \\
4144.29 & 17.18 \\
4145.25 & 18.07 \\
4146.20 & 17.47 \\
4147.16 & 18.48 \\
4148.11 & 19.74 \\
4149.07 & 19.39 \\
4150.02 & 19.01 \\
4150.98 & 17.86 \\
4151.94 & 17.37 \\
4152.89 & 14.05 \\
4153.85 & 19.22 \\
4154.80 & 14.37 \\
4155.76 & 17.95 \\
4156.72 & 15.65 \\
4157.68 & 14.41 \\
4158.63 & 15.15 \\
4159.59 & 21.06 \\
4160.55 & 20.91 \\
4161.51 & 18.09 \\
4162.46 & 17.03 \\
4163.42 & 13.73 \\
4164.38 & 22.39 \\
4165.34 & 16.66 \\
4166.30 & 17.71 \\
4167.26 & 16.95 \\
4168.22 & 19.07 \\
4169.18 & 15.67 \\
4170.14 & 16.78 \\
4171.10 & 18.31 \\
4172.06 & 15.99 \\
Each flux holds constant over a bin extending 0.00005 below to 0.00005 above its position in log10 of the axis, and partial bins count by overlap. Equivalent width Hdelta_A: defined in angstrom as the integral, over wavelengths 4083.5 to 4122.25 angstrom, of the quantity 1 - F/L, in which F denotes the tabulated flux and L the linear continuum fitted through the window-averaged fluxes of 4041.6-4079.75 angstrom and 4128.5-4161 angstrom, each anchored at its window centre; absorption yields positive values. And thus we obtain 5.15 angstrom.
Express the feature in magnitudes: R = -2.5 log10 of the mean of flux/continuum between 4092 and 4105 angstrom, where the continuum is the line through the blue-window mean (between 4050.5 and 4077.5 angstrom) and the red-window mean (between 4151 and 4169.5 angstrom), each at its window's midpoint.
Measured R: 0.18 mag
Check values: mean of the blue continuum 19.4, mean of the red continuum 17.3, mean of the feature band 15.7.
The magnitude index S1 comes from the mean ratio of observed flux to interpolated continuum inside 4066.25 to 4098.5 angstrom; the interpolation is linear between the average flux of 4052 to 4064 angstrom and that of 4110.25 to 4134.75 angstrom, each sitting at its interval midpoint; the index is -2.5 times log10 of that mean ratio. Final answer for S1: 0.10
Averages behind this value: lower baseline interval 19.1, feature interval 16.9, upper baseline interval 17.7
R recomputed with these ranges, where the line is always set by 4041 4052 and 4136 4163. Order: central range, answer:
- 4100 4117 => 0.15 mag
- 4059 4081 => 0.03 mag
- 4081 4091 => 0.16 mag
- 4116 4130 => -0.03 mag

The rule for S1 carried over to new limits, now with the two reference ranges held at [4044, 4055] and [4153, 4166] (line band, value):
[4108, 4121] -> 0.15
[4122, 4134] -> -0.01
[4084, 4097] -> 0.23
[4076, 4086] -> 0.19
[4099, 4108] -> 0.17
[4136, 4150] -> -0.02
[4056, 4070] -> 0.06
